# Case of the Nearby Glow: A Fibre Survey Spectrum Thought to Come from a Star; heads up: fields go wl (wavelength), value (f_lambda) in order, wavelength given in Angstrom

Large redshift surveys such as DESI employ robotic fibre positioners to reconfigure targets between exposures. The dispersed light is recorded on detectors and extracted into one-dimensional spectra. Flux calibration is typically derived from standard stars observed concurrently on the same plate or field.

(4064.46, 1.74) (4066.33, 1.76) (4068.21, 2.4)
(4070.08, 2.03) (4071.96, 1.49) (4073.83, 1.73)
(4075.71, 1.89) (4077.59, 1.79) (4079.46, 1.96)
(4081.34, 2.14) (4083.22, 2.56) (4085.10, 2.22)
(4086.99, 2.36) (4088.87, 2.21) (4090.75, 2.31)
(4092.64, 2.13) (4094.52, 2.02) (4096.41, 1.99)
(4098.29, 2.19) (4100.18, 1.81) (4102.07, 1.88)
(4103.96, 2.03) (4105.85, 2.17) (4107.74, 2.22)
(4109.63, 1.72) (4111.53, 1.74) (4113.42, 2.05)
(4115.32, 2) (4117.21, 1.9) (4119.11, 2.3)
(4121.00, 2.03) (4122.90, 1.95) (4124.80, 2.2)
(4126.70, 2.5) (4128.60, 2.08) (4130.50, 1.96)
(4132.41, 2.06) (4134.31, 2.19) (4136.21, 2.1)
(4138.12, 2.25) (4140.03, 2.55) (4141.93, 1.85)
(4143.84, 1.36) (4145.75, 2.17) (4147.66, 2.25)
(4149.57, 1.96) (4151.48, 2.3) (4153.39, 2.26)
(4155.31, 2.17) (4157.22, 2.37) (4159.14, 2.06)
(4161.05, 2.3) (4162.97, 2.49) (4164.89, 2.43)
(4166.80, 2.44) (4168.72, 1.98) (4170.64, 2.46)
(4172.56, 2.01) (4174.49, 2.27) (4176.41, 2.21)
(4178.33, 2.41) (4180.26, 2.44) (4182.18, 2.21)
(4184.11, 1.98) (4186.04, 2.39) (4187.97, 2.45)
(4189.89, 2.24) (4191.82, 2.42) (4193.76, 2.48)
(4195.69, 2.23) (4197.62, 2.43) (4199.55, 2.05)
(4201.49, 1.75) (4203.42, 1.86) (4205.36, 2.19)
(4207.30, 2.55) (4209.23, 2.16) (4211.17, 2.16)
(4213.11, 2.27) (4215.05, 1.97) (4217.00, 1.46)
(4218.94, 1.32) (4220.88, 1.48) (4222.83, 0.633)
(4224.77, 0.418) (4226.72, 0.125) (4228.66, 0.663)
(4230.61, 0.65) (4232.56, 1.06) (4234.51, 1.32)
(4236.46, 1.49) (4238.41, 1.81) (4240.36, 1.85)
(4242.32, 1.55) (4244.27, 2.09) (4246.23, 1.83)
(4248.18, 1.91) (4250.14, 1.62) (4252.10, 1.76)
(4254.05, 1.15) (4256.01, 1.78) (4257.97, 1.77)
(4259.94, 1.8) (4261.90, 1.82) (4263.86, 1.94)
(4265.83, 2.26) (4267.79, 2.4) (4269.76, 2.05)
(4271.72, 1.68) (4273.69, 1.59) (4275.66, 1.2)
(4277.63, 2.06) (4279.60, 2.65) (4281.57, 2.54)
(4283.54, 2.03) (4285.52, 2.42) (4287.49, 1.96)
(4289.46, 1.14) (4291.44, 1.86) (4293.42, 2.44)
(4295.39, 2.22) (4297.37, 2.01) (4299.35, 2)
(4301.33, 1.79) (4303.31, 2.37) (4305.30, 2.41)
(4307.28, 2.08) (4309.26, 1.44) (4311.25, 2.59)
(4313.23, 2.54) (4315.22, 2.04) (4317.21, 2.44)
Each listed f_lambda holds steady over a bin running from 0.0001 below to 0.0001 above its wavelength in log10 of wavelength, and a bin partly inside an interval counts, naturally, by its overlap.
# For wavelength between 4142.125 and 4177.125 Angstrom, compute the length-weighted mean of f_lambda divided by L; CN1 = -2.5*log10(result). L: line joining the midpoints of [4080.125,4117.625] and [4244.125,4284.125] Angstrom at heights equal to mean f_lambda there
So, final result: -0.09 mag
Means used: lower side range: 2.08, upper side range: 1.9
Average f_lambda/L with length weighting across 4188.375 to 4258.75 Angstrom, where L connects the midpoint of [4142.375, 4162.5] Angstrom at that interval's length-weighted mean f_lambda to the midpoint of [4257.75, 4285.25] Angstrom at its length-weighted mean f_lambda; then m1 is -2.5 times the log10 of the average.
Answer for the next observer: 0.214 mag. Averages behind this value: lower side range 2.12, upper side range 2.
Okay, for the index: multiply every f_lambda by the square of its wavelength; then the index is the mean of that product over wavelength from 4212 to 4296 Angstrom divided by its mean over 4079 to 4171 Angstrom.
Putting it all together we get 0.84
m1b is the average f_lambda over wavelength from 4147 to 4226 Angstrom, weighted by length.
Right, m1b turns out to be 2.09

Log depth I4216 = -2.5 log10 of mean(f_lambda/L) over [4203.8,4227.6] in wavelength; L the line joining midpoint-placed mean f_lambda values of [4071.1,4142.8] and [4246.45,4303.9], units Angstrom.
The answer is 0.252 mag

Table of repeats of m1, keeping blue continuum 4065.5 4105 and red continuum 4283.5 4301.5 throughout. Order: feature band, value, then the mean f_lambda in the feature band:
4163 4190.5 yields -0.13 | 2.29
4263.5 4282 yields -0.01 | 2.03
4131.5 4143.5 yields -0.05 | 2.13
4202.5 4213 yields -0.09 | 2.19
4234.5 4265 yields 0.16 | 1.73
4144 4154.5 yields -0.05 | 2.12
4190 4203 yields -0.10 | 2.21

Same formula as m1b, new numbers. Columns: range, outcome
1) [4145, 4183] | 2.26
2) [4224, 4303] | 1.73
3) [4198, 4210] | 2.11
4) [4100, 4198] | 2.17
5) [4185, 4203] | 2.26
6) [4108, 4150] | 2.06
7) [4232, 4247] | 1.64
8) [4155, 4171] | 2.3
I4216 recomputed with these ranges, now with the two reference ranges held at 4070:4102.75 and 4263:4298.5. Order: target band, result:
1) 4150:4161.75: -0.10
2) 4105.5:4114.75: 0.04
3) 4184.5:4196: -0.16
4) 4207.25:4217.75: -0.02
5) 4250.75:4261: 0.22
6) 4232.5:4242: 0.29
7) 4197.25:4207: -0.02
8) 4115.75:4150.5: -0.03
